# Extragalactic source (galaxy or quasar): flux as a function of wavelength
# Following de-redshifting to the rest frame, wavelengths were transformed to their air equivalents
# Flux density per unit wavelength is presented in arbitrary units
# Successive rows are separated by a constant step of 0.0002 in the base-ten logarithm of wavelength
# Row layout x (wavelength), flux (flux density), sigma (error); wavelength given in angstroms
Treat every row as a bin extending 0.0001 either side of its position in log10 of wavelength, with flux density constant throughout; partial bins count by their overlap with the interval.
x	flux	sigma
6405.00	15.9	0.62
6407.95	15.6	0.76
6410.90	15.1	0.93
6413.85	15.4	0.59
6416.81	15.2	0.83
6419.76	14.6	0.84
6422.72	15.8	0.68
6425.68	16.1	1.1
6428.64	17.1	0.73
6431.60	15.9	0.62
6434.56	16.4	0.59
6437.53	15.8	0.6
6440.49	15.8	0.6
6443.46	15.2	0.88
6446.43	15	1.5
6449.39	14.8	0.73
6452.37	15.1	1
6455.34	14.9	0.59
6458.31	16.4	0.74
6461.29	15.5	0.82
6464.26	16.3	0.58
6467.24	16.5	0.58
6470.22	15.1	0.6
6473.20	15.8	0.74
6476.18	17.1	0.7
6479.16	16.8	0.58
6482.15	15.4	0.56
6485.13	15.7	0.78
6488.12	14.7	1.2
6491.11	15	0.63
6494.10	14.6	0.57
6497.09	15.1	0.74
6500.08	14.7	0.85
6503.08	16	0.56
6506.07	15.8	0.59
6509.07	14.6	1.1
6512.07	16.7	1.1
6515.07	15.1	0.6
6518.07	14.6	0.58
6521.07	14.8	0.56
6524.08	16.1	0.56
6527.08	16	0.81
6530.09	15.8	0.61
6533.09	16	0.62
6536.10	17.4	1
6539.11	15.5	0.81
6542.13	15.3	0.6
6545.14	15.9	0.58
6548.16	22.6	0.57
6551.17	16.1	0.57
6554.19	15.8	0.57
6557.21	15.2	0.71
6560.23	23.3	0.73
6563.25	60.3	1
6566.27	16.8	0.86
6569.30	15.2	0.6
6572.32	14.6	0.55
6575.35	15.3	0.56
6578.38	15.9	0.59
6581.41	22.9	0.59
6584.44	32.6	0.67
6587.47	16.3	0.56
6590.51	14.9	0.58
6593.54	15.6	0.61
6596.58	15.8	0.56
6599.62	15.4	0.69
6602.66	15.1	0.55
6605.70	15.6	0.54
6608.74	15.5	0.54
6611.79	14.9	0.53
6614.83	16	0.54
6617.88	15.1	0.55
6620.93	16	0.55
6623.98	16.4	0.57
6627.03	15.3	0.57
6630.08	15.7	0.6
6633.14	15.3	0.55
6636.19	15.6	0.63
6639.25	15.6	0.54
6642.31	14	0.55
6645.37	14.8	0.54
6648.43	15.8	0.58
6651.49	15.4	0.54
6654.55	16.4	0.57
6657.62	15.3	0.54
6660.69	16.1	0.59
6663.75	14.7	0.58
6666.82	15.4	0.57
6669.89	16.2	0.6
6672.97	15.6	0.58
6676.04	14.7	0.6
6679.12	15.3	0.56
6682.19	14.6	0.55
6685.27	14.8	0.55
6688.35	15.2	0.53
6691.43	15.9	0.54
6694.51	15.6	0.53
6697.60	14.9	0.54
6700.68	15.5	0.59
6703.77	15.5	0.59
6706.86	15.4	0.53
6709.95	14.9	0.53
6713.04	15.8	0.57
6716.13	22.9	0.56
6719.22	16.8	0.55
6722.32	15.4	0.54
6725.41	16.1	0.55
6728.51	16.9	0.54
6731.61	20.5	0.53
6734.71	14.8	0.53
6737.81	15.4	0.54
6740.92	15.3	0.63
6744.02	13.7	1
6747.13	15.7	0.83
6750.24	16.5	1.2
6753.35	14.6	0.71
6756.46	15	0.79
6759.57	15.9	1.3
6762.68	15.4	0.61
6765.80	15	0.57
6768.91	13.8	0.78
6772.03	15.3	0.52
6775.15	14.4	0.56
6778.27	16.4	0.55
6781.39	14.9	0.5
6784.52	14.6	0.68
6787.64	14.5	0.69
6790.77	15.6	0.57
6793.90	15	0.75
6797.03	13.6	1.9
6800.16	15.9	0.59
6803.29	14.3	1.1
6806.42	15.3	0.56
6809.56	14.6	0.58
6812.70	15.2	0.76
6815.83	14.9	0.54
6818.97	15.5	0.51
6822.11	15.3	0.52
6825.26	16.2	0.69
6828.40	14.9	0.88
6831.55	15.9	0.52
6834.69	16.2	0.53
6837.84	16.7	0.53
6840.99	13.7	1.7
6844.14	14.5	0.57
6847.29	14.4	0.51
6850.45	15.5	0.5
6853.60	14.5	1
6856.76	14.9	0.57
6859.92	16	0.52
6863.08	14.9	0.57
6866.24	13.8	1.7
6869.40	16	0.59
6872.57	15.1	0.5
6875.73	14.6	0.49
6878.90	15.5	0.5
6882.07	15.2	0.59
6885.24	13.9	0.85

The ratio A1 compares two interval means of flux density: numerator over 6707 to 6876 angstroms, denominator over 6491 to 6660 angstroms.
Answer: 0.91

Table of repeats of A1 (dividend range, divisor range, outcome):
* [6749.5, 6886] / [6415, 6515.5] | 0.97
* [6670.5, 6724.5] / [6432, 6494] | 1.01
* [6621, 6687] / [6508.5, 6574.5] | 0.84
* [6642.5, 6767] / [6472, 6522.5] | 1.02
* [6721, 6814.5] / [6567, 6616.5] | 0.90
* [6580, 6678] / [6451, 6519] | 1.04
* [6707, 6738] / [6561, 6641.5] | 0.93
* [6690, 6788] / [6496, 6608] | 0.88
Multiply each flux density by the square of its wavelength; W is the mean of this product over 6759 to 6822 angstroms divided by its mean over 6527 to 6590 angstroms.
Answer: 0.8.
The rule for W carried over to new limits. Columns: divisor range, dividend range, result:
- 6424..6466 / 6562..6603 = 1.35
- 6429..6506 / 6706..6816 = 1.09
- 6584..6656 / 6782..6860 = 1.00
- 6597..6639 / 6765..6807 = 1.01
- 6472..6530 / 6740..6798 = 1.05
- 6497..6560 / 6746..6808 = 1.01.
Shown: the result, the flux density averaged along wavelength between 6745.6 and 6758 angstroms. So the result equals 15.4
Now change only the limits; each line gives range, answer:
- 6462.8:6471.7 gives 16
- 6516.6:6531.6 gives 15.5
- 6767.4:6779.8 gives 15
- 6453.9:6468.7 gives 15.9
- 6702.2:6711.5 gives 15.3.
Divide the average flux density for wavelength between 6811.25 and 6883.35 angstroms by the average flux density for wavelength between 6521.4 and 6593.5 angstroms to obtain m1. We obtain 0.79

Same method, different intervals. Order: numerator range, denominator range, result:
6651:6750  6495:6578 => 0.89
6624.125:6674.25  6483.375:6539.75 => 1.00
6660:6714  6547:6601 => 0.76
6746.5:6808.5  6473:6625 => 0.87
